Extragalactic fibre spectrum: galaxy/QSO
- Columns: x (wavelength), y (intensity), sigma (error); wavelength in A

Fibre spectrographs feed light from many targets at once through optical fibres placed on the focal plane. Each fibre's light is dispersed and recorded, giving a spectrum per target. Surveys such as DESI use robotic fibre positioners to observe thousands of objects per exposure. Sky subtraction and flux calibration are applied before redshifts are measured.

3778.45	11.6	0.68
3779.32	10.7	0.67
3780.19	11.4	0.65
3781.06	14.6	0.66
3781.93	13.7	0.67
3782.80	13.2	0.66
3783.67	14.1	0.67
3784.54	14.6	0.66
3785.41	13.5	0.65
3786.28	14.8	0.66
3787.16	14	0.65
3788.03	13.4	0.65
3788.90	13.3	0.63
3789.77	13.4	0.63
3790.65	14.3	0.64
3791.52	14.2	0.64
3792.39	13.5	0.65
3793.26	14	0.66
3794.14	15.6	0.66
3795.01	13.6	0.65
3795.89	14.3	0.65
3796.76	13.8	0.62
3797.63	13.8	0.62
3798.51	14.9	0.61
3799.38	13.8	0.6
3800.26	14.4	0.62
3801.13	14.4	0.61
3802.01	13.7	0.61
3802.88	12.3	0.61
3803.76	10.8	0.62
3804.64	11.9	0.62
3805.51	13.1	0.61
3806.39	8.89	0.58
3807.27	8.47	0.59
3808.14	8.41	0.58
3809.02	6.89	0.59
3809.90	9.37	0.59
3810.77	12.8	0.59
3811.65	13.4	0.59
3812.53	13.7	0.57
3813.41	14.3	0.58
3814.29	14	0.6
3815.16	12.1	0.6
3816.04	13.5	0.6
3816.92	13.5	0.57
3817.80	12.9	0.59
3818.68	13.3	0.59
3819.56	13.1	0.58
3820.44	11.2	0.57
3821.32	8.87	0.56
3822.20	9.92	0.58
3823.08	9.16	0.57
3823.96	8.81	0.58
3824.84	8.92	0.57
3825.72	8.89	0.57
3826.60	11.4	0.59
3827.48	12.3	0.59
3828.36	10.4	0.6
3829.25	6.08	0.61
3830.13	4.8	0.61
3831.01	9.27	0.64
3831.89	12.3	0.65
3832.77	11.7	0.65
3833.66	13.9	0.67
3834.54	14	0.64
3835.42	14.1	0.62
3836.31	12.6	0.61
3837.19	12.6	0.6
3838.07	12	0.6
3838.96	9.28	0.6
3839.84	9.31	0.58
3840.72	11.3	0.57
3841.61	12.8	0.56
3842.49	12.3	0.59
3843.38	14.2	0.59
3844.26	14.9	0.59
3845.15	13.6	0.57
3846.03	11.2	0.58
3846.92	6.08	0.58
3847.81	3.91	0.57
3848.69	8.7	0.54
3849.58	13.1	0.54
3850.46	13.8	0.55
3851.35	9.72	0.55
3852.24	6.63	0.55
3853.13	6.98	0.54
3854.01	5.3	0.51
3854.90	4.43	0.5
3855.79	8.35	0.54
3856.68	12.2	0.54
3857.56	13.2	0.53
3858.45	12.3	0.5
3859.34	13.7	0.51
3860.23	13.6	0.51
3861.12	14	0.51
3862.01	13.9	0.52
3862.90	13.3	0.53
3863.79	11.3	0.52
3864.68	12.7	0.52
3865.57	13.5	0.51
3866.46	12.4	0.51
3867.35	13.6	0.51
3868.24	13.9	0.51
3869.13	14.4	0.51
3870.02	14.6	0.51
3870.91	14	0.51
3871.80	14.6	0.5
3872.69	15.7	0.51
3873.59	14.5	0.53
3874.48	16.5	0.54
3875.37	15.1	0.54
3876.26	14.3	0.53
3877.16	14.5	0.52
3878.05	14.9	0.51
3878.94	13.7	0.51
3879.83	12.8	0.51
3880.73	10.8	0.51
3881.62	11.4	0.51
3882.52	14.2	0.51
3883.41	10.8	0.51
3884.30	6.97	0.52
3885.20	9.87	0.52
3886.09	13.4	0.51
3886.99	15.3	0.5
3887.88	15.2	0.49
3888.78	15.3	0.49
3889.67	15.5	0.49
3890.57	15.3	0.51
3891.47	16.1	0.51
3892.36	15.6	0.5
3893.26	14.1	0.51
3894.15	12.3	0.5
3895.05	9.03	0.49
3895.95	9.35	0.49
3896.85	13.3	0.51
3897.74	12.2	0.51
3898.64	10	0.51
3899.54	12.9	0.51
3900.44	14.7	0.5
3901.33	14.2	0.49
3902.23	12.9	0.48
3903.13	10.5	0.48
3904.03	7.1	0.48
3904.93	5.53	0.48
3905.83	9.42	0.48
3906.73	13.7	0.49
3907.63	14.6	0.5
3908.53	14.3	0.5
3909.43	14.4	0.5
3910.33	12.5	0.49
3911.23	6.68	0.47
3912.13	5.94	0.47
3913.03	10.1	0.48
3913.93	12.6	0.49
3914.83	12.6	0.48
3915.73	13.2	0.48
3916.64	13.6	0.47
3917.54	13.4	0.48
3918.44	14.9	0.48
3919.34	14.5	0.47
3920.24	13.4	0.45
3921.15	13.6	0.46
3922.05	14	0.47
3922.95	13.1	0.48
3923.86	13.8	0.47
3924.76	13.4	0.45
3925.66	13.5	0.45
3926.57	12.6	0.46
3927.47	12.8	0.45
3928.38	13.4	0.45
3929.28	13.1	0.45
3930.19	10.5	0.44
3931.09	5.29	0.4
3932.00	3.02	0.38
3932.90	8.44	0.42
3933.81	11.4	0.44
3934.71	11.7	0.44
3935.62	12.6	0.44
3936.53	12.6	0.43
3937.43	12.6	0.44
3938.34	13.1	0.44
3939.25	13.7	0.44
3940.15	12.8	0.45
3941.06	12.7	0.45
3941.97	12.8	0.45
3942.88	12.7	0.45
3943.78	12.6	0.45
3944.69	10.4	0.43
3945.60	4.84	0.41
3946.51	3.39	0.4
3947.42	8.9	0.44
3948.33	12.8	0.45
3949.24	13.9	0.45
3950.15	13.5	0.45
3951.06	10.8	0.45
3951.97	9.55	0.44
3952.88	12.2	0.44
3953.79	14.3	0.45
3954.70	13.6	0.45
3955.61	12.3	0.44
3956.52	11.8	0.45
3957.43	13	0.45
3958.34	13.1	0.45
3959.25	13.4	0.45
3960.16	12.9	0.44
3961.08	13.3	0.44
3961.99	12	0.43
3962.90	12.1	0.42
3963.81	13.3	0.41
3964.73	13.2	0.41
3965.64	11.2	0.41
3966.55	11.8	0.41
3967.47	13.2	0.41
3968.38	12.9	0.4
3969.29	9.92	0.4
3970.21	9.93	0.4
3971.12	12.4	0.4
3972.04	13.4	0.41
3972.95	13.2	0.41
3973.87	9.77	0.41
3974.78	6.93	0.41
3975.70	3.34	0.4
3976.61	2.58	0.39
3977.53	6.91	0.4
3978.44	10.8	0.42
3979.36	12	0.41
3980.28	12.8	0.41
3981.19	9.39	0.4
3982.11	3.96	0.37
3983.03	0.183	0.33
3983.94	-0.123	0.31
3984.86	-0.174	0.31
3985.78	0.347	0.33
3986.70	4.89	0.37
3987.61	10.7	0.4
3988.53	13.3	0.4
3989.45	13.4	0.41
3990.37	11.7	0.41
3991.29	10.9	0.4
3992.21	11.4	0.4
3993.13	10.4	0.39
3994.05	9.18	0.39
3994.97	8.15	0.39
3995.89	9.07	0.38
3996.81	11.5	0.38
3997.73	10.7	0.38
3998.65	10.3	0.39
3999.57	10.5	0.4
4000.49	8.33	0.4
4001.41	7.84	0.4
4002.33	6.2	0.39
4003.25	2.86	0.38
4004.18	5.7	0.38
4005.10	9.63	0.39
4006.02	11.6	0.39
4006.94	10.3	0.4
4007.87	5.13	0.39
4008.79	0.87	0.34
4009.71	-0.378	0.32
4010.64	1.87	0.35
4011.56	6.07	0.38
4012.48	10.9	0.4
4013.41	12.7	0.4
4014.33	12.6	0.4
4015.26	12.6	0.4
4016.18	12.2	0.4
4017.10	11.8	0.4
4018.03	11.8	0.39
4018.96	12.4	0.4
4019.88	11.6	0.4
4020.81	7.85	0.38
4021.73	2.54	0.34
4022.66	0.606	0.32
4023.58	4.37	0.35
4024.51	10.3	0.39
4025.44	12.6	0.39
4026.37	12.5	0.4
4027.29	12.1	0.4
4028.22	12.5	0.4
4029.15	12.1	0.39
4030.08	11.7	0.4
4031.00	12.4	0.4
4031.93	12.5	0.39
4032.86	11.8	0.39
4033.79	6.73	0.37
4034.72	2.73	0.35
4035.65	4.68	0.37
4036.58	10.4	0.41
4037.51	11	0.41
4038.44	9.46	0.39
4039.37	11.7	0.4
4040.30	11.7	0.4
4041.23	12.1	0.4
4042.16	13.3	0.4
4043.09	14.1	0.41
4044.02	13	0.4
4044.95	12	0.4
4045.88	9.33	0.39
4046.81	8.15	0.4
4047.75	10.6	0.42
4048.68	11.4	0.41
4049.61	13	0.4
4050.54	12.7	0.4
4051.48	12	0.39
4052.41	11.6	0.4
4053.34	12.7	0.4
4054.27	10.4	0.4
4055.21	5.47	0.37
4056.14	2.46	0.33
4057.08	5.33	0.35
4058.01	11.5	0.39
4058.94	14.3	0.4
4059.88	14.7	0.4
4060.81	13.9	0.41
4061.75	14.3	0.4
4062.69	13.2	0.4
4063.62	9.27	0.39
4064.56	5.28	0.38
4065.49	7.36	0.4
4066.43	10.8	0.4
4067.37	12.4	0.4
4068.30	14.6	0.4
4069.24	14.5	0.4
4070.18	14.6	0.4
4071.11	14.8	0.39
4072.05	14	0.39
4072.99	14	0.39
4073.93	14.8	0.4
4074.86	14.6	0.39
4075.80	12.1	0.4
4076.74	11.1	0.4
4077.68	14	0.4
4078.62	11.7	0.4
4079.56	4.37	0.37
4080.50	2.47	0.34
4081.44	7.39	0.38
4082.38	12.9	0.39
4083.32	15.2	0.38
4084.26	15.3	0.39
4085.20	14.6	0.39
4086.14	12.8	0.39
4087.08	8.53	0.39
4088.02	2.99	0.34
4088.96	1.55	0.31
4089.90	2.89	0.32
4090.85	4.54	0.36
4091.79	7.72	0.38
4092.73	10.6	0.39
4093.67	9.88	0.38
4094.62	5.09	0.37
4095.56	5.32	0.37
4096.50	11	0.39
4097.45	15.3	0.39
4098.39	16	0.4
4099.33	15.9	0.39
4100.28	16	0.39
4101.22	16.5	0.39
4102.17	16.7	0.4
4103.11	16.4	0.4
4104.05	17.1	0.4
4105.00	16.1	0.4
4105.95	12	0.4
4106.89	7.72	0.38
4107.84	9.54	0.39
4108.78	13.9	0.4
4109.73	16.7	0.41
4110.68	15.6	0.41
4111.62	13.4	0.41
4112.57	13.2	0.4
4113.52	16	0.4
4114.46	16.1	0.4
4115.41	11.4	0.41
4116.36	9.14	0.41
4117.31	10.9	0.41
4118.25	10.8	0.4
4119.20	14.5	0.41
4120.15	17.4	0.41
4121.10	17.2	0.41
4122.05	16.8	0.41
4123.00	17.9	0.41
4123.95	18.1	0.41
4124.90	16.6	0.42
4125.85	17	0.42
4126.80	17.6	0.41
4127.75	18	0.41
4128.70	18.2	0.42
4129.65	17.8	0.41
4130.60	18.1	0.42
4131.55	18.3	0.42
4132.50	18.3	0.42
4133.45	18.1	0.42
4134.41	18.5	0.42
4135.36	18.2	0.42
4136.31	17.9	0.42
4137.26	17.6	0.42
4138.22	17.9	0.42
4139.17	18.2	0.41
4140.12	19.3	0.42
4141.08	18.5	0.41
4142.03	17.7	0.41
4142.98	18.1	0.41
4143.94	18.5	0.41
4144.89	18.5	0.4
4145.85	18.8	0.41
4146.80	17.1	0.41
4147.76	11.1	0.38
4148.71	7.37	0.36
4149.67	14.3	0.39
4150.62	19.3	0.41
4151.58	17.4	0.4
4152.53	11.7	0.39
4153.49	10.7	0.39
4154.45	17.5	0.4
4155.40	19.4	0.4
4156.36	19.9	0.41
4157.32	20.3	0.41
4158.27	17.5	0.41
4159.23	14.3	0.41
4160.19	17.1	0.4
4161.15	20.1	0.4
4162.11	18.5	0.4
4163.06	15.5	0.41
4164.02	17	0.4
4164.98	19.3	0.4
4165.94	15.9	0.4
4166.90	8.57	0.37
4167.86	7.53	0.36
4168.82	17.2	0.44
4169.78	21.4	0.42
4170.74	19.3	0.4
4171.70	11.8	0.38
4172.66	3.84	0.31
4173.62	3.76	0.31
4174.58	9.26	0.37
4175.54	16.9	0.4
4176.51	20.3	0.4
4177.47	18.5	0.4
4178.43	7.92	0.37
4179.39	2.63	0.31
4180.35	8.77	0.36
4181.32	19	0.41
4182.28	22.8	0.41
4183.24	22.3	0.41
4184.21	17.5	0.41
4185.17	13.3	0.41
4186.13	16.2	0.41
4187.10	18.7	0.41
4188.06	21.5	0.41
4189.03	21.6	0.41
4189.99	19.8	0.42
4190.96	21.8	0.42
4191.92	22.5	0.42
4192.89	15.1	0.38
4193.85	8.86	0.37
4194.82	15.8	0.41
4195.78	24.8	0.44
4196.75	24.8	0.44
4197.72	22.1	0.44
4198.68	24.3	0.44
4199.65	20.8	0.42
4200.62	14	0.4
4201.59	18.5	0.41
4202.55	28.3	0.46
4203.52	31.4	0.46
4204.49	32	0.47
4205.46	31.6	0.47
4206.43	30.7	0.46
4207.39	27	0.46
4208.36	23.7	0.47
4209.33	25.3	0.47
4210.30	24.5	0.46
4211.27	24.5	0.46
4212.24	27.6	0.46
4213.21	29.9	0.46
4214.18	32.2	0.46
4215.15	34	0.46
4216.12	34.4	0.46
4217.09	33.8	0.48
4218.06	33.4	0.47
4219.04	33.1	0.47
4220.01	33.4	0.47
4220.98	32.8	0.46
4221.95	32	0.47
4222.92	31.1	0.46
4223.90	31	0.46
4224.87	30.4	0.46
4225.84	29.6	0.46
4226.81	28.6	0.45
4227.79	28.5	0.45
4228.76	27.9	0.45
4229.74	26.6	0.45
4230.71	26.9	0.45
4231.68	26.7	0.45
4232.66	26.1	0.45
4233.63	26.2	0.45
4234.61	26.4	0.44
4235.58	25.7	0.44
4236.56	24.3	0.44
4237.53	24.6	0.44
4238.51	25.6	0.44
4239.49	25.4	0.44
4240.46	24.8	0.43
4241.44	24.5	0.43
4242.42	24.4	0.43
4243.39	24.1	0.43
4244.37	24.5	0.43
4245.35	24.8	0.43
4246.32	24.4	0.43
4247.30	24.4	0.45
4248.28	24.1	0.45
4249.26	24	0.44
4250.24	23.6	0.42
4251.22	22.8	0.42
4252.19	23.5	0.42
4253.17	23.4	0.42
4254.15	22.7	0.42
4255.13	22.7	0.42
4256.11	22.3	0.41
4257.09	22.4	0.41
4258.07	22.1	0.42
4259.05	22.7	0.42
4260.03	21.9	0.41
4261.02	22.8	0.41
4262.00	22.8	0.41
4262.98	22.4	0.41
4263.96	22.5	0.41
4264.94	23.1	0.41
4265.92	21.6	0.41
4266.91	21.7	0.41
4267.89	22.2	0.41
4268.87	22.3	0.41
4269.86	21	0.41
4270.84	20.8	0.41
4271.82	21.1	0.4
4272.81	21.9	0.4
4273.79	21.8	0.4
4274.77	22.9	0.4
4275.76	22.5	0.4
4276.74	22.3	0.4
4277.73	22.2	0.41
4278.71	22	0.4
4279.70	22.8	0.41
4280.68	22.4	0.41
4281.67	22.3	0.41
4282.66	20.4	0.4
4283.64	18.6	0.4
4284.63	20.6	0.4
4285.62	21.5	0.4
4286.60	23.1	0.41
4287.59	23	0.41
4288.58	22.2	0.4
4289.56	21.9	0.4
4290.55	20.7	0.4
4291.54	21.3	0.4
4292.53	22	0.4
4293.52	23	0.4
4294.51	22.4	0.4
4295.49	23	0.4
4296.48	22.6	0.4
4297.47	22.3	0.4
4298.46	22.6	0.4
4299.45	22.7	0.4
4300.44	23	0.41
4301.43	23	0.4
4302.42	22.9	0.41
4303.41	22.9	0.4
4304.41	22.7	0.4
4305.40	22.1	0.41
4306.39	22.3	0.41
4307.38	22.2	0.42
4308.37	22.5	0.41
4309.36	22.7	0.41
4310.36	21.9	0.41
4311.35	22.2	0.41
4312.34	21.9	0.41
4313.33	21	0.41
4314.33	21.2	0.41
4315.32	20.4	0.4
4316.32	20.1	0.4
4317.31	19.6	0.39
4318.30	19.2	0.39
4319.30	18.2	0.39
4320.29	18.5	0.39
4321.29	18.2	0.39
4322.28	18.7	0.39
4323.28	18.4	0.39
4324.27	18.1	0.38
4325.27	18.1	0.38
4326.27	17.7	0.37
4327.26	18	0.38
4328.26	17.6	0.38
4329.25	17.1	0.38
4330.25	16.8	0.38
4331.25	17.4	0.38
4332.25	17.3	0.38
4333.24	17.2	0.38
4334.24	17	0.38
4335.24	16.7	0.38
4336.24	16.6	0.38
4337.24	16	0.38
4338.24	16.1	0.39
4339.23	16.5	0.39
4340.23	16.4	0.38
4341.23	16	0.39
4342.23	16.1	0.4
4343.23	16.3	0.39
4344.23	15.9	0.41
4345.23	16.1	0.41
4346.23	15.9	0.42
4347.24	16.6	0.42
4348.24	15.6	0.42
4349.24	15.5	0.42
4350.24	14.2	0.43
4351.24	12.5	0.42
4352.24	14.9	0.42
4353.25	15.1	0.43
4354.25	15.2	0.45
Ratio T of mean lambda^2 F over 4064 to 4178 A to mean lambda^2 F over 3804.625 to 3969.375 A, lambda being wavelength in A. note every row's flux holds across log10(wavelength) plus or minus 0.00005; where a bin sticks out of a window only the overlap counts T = 1.3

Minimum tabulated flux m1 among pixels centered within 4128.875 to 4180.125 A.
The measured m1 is 2.63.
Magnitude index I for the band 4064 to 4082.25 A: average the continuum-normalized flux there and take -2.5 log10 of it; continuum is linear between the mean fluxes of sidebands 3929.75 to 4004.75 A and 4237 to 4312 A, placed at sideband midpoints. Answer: 0.26 mag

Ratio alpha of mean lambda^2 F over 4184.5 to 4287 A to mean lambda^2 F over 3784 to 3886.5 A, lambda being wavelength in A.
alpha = 2.46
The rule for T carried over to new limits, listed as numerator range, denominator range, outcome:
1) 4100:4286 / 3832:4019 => 2.10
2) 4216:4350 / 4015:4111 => 2.24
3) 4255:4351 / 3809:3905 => 2.10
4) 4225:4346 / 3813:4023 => 2.36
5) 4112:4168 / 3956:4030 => 1.89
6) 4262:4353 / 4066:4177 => 1.53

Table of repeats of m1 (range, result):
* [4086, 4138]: 1.55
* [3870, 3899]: 6.97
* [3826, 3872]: 3.91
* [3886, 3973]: 3.02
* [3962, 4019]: -0.378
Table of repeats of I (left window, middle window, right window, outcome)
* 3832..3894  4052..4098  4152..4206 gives 0.46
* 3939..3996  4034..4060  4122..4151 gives 0.30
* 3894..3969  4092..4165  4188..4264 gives 0.32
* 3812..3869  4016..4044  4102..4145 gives 0.39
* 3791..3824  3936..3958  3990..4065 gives -0.10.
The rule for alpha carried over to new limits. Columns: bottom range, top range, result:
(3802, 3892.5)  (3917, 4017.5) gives 0.91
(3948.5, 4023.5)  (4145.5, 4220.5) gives 2.31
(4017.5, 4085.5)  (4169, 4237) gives 2.30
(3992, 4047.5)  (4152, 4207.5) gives 2.06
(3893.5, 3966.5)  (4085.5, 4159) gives 1.36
